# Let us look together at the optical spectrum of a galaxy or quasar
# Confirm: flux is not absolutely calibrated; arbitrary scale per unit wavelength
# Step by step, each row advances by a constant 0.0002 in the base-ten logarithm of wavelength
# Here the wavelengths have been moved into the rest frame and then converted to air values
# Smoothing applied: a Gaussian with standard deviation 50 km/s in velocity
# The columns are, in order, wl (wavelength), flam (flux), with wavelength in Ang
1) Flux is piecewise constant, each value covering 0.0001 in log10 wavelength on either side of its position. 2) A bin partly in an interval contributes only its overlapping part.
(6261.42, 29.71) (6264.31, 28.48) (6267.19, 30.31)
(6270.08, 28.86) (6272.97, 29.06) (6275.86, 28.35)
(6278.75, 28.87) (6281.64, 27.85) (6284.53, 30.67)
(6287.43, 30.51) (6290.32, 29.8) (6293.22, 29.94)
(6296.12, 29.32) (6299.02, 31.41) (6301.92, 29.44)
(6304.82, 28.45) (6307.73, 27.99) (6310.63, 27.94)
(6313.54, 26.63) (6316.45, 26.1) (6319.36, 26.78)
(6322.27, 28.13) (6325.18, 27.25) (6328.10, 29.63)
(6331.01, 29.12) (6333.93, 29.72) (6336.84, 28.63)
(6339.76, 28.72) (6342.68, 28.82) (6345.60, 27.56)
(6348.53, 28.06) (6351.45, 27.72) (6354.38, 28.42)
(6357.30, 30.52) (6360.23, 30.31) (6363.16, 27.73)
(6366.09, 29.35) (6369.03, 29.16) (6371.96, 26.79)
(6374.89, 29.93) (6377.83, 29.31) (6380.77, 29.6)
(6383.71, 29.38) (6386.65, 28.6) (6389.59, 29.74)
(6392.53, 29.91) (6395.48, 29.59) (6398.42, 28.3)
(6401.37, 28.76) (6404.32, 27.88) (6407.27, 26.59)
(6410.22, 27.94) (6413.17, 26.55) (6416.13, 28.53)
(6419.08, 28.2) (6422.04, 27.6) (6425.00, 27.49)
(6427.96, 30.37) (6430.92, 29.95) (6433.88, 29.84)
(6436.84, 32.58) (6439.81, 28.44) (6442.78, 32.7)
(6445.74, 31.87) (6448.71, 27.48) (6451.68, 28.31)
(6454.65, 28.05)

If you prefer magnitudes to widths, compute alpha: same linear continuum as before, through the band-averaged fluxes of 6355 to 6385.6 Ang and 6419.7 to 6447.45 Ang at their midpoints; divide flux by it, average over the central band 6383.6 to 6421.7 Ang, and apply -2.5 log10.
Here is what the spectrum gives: 0.04 mag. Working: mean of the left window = 29.2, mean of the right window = 30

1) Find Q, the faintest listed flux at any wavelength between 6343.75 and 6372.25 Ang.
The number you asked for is 26.79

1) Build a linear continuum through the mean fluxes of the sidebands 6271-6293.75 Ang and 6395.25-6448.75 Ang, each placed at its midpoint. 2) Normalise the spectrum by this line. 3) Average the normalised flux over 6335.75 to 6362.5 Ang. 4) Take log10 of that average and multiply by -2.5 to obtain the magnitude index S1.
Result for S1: 0.02 mag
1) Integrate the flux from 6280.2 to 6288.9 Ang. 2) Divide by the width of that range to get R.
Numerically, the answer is 29.7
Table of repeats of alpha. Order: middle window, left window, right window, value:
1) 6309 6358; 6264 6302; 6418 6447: 0.06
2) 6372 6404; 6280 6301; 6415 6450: 0.02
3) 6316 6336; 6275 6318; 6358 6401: 0.03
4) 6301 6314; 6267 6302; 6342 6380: 0.04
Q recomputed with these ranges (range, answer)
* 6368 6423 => 26.55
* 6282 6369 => 26.1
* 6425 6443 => 27.49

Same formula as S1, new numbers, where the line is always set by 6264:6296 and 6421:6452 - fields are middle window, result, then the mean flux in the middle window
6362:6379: 0.03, 28.7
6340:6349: 0.05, 28.2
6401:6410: 0.08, 27.6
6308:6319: 0.09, 27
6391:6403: 0.02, 29.1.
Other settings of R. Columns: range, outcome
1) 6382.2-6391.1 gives 29.3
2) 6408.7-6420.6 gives 27.8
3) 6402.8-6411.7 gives 27.5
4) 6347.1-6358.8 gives 28.7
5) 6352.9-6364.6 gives 29.2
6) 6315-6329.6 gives 27.6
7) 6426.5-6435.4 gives 30.1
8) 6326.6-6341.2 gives 29.2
